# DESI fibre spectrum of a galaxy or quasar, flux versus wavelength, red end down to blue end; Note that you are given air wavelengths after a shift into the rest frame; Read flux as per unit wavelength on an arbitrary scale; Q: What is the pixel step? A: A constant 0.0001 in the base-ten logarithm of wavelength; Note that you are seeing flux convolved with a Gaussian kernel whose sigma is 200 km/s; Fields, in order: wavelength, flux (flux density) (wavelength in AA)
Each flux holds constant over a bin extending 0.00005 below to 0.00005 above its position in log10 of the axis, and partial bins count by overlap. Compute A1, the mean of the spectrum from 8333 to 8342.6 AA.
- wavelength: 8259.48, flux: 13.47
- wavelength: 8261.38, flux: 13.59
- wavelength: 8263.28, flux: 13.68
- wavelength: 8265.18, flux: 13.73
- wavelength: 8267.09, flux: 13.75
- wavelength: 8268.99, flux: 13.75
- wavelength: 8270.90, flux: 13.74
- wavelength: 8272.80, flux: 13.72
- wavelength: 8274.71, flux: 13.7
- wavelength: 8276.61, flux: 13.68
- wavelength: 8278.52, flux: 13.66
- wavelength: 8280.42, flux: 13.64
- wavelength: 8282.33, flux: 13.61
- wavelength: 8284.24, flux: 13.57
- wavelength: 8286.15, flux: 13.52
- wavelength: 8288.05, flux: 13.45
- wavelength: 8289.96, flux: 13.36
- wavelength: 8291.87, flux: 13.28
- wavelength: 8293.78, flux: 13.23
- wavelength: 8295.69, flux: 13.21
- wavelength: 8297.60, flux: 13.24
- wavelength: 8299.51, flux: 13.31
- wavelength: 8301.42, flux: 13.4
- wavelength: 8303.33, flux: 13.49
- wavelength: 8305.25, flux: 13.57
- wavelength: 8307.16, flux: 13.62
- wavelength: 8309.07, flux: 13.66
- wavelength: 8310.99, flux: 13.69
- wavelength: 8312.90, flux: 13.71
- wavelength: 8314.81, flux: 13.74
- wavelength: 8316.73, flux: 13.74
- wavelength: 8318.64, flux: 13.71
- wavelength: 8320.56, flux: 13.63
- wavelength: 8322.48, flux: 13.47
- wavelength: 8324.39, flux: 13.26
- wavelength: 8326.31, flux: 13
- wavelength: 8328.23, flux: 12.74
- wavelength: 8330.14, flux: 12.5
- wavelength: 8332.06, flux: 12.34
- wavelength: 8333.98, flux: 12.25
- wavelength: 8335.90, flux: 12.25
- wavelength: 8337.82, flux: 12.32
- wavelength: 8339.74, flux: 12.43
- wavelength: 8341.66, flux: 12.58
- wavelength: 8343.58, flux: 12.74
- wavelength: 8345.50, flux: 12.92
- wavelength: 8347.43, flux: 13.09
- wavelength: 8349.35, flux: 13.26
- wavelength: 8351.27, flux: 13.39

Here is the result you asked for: 12.4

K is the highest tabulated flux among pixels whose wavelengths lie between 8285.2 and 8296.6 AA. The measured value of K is 13.52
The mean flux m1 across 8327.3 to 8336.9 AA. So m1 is 12.4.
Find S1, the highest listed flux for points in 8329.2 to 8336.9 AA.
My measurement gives 12.5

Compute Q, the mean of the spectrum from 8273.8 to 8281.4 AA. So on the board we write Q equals 13.7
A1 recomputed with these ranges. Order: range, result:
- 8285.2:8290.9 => 13.5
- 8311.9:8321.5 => 13.7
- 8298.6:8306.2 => 13.4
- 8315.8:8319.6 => 13.7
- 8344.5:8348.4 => 13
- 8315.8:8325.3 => 13.6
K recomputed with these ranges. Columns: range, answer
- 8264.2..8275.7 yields 13.75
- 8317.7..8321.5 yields 13.71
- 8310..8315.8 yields 13.74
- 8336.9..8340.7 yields 12.43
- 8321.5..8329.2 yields 13.47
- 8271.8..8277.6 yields 13.72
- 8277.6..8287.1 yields 13.66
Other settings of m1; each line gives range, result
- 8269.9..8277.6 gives 13.7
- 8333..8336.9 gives 12.2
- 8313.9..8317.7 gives 13.7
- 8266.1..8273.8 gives 13.7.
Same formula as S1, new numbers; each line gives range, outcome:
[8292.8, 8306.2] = 13.57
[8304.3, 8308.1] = 13.62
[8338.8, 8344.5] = 12.74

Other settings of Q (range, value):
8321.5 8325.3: 13.4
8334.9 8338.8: 12.3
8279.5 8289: 13.6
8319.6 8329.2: 13.2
